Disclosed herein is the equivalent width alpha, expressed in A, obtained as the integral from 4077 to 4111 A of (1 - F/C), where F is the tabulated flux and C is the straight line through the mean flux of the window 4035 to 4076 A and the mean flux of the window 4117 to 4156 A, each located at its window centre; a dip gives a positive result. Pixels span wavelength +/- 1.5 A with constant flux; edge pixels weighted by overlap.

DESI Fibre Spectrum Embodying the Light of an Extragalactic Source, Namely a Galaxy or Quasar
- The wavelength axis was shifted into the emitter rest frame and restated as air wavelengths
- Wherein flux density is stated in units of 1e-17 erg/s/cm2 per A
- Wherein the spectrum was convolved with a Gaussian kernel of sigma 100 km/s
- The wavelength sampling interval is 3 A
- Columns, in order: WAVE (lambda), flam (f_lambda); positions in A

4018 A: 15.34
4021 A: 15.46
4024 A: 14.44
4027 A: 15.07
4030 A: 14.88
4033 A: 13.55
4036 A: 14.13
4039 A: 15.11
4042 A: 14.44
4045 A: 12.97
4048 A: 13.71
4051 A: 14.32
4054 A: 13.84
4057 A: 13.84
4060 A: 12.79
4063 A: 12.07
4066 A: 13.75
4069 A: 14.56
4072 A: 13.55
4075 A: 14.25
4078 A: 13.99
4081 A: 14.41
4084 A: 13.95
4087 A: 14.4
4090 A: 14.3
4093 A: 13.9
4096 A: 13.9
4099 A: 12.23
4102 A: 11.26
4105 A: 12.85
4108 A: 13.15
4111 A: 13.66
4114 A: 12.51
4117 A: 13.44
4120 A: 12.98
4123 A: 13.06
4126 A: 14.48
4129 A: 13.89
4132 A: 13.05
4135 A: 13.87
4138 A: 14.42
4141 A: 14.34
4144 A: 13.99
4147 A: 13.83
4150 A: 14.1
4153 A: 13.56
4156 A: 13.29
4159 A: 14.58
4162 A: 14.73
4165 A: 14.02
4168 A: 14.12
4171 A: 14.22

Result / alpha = 0.73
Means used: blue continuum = 13.8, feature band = 13.5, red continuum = 13.8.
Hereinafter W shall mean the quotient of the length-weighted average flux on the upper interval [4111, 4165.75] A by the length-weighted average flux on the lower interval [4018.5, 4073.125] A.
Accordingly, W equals 1.0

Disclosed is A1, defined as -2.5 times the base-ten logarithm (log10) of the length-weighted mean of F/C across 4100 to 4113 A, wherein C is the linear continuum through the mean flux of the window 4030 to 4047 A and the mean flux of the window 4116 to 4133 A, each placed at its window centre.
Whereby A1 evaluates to 0.08 mag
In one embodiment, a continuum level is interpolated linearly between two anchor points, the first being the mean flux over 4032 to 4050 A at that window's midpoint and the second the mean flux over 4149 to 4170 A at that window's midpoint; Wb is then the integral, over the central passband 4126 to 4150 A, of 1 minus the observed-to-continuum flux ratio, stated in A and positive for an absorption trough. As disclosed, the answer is 0.2 A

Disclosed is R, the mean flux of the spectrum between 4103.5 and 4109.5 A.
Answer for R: 13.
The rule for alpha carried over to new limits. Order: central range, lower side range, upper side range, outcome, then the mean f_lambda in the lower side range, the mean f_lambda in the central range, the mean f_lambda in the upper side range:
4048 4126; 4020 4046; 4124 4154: 3.8 A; 14.5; 13.5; 13.9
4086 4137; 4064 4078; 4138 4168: 2.4 A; 14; 13.3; 14.1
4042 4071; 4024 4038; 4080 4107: 0.9 A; 14.4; 13.6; 13.4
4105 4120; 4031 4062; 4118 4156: 0.7 A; 13.9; 13.1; 13.8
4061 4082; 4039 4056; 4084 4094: 0.5 A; 14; 13.8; 14.2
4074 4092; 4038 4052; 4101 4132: -0.8 A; 14.1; 14.2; 13.2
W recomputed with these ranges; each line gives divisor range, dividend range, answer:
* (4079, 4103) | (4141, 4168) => 1.03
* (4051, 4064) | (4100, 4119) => 0.96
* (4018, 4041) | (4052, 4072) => 0.92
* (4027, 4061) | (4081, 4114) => 0.95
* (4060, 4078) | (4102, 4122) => 0.95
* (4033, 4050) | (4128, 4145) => 0.99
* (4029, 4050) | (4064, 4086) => 0.99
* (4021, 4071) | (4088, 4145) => 0.96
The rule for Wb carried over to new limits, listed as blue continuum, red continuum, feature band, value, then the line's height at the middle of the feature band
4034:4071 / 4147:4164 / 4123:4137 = 0.2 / 14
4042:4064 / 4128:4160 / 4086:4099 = -0.2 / 13.7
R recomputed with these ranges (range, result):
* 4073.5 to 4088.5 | 14.2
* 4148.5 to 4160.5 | 13.9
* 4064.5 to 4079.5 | 14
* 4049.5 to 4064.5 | 13.4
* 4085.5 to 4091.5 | 14.4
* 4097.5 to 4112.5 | 12.6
